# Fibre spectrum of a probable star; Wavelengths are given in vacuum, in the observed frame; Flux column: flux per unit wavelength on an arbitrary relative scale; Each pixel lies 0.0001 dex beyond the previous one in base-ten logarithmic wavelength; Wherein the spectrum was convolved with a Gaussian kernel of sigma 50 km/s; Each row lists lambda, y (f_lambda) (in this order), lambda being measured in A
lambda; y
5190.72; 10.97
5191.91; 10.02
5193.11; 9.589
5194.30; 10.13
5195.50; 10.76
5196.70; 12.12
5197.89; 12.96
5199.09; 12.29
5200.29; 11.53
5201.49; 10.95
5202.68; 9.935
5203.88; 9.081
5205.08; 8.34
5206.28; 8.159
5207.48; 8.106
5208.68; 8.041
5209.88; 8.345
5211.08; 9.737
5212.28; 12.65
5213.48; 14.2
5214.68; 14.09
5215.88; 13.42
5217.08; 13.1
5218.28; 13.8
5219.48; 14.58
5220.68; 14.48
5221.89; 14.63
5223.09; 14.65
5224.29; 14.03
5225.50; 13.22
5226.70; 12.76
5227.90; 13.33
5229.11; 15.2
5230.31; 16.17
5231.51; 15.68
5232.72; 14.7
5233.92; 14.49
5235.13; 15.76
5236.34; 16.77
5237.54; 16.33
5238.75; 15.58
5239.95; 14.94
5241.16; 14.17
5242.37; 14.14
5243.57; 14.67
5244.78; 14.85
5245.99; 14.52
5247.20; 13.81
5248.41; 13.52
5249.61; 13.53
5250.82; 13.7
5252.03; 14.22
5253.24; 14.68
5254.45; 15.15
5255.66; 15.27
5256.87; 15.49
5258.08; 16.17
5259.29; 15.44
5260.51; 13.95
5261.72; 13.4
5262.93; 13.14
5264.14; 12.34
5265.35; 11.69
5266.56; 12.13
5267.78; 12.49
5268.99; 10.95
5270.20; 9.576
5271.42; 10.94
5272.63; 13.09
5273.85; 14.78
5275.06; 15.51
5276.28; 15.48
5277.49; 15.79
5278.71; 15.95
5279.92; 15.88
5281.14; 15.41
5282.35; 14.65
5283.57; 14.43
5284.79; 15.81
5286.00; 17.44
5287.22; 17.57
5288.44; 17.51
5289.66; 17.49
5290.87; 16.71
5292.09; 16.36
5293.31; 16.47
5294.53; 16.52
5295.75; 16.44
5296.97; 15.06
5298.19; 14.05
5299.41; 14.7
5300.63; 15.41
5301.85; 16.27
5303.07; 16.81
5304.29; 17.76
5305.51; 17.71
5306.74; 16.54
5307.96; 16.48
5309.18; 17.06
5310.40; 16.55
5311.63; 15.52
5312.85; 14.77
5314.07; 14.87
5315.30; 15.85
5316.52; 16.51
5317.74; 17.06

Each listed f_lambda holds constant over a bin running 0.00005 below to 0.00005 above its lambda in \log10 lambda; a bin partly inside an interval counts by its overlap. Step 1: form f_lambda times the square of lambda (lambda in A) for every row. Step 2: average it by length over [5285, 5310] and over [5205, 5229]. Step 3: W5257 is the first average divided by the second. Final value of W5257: 1.38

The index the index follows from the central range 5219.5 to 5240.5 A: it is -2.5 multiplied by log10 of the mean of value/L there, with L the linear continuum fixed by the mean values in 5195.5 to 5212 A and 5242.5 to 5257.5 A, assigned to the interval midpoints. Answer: -0.184 mag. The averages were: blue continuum 10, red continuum 14.4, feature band 14.9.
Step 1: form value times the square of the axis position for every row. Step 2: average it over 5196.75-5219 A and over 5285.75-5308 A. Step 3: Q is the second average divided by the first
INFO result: 1.54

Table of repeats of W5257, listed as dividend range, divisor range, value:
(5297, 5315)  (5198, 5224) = 1.42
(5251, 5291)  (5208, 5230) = 1.14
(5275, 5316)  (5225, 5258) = 1.12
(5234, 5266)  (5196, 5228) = 1.23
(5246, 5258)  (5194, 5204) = 1.32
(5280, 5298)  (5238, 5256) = 1.14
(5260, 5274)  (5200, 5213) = 1.32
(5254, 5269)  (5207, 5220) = 1.18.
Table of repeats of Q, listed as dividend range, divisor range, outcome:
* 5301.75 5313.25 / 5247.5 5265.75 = 1.20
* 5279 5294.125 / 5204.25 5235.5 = 1.30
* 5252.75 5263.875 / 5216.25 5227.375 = 1.07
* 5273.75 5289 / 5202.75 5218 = 1.53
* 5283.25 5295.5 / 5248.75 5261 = 1.15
